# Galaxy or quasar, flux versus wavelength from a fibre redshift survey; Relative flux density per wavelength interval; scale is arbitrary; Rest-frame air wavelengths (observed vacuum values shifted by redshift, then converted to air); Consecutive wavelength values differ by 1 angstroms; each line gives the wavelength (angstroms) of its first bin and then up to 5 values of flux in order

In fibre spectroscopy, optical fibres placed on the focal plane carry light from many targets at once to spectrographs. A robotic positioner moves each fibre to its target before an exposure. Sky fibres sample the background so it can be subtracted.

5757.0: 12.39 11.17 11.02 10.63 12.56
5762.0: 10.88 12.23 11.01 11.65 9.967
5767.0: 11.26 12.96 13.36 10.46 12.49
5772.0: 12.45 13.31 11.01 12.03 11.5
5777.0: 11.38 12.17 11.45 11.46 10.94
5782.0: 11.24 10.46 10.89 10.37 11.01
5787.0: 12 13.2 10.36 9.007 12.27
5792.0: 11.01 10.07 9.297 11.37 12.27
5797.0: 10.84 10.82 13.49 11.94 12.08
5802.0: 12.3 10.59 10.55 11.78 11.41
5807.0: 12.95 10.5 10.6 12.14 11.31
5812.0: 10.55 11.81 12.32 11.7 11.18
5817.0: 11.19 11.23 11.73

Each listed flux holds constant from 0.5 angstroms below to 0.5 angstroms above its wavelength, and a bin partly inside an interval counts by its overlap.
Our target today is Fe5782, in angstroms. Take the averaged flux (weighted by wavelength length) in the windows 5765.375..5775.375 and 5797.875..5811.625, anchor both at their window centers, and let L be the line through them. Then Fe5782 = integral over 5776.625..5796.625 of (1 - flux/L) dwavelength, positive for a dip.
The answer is 1.1 angstroms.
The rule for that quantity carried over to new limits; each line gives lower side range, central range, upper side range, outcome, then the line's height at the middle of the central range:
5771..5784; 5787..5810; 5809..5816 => 0.5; 11.6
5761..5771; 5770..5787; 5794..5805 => 0.1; 11.6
